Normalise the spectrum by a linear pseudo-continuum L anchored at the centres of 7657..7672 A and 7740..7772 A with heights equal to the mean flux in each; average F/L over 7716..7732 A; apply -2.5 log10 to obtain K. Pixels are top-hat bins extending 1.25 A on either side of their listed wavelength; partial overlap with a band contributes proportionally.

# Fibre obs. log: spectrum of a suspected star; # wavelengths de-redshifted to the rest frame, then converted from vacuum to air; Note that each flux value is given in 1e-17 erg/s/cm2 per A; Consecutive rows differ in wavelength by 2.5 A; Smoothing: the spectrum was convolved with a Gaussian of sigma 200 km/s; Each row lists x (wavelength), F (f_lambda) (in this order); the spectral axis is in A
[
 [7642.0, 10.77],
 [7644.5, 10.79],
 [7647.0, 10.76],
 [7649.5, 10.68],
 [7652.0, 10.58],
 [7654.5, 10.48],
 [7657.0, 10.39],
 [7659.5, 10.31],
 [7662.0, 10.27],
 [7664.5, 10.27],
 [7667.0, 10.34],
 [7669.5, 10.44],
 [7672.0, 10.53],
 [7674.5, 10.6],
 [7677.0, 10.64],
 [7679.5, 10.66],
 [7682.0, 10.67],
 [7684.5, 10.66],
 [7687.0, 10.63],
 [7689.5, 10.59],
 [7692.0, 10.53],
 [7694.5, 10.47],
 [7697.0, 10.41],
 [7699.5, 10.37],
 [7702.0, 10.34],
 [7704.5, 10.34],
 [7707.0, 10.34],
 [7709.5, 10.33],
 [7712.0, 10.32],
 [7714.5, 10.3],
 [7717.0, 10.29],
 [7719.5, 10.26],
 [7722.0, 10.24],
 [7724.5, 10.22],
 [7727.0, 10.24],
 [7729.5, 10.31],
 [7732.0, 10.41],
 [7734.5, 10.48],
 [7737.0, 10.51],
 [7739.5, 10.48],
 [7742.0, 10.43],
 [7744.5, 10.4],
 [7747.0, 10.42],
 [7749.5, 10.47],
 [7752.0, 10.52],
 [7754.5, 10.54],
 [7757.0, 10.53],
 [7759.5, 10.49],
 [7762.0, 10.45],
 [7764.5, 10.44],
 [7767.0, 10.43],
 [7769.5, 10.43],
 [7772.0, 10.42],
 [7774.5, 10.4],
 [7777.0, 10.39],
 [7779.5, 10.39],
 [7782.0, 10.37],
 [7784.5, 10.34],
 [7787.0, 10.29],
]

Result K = 0.02 mag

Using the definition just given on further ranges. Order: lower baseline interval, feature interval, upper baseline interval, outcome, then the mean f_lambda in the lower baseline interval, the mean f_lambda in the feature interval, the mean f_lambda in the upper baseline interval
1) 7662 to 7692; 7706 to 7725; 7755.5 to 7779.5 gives 0.022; 10.5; 10.3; 10.4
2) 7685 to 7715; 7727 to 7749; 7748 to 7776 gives 0.003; 10.4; 10.4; 10.5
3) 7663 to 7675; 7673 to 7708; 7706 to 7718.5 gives -0.016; 10.4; 10.5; 10.3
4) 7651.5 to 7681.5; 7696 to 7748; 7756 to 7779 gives 0.010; 10.5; 10.4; 10.4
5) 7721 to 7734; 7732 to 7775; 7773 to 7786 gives -0.013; 10.3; 10.5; 10.4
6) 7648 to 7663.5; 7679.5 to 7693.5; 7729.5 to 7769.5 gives -0.017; 10.5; 10.6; 10.5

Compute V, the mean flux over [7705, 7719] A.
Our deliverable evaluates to 10.3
